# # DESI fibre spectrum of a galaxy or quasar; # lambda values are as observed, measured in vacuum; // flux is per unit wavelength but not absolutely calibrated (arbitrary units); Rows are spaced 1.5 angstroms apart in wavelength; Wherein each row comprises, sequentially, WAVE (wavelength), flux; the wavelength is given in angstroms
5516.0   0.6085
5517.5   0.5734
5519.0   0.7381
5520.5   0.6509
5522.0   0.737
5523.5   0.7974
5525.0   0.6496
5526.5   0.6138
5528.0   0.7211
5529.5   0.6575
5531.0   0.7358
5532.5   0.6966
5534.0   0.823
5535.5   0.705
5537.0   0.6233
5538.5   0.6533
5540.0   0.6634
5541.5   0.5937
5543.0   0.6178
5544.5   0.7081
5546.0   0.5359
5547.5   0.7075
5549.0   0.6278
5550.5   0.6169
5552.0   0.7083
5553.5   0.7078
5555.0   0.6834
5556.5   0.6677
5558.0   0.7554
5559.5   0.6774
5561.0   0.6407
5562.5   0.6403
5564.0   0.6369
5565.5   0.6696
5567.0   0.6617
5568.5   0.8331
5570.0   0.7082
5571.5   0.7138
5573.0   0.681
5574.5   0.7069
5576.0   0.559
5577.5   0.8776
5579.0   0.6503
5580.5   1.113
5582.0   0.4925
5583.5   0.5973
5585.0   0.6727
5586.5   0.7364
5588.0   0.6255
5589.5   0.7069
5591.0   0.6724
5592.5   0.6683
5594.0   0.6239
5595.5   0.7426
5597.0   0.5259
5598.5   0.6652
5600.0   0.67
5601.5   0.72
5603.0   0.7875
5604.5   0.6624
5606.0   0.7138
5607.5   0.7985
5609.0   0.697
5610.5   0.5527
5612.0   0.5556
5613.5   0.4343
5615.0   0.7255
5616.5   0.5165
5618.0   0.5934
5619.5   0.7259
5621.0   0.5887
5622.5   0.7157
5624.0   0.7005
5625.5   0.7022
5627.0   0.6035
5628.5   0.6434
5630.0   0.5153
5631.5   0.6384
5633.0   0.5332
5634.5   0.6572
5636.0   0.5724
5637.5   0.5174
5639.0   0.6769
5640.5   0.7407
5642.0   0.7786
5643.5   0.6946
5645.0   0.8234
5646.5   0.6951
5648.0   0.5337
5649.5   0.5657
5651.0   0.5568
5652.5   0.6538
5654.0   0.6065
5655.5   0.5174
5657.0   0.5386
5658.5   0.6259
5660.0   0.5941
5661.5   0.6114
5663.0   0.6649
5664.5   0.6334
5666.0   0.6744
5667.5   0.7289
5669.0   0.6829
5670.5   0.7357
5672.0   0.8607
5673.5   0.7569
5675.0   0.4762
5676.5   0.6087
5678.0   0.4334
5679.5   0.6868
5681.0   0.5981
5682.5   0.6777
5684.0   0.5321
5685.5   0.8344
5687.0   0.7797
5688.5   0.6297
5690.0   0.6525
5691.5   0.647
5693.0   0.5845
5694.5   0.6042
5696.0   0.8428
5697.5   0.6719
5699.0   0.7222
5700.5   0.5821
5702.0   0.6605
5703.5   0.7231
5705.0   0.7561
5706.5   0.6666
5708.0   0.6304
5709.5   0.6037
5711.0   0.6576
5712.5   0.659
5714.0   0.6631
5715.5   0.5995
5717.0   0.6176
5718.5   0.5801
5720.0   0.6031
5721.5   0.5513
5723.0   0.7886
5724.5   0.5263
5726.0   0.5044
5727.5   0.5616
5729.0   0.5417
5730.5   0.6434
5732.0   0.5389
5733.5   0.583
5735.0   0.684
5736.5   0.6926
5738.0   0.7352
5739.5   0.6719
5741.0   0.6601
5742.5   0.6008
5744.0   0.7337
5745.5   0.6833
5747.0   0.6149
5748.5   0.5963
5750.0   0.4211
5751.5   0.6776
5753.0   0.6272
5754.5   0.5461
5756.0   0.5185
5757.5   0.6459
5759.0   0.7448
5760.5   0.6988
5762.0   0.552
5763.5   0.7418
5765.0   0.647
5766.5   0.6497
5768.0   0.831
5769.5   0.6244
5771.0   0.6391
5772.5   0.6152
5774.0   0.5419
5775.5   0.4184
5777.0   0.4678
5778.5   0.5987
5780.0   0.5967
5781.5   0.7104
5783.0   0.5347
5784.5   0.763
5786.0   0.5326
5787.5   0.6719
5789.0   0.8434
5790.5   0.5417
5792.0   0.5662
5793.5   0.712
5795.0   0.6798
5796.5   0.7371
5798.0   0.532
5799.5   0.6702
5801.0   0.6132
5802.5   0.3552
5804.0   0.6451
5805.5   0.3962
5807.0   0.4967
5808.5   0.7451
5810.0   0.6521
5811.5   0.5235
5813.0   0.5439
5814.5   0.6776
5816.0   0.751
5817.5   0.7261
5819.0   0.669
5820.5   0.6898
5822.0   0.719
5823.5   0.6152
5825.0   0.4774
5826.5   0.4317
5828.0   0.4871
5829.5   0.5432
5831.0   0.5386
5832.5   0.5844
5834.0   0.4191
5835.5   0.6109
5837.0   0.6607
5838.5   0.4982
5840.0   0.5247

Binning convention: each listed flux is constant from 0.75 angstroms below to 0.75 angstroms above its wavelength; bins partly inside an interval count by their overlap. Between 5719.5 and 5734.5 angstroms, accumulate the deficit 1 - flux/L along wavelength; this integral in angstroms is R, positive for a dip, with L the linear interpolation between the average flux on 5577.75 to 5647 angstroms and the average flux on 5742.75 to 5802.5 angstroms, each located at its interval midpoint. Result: 1.20 angstroms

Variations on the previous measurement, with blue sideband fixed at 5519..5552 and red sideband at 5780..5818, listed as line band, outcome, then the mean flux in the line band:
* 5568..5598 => -1.25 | 0.694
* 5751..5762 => 0.03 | 0.63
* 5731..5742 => -0.26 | 0.651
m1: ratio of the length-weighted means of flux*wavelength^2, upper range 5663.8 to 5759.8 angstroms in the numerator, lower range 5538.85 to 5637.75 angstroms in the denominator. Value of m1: 1.0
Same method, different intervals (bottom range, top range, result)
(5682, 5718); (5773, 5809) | 0.93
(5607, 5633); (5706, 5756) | 1.03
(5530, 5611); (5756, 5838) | 0.97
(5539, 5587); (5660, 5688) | 1.01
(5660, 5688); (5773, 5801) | 0.97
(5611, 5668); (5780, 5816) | 1.04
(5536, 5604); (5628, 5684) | 0.96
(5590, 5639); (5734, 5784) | 1.03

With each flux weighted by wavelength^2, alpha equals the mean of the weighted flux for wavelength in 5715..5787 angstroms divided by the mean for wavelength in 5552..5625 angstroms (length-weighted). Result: 0.97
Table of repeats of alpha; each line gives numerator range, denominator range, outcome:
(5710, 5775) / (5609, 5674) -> 1.02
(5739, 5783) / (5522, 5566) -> 0.99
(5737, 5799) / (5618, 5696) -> 1.02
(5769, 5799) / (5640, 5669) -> 1.00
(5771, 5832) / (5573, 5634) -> 0.98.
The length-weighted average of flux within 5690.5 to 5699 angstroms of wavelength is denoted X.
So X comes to 0.674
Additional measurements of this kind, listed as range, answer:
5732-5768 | 0.642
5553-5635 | 0.668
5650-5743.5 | 0.641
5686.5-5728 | 0.645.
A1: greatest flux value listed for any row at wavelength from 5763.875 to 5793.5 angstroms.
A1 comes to 0.8434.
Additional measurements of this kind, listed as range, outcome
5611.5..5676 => 0.8607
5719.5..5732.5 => 0.7886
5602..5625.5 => 0.7985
